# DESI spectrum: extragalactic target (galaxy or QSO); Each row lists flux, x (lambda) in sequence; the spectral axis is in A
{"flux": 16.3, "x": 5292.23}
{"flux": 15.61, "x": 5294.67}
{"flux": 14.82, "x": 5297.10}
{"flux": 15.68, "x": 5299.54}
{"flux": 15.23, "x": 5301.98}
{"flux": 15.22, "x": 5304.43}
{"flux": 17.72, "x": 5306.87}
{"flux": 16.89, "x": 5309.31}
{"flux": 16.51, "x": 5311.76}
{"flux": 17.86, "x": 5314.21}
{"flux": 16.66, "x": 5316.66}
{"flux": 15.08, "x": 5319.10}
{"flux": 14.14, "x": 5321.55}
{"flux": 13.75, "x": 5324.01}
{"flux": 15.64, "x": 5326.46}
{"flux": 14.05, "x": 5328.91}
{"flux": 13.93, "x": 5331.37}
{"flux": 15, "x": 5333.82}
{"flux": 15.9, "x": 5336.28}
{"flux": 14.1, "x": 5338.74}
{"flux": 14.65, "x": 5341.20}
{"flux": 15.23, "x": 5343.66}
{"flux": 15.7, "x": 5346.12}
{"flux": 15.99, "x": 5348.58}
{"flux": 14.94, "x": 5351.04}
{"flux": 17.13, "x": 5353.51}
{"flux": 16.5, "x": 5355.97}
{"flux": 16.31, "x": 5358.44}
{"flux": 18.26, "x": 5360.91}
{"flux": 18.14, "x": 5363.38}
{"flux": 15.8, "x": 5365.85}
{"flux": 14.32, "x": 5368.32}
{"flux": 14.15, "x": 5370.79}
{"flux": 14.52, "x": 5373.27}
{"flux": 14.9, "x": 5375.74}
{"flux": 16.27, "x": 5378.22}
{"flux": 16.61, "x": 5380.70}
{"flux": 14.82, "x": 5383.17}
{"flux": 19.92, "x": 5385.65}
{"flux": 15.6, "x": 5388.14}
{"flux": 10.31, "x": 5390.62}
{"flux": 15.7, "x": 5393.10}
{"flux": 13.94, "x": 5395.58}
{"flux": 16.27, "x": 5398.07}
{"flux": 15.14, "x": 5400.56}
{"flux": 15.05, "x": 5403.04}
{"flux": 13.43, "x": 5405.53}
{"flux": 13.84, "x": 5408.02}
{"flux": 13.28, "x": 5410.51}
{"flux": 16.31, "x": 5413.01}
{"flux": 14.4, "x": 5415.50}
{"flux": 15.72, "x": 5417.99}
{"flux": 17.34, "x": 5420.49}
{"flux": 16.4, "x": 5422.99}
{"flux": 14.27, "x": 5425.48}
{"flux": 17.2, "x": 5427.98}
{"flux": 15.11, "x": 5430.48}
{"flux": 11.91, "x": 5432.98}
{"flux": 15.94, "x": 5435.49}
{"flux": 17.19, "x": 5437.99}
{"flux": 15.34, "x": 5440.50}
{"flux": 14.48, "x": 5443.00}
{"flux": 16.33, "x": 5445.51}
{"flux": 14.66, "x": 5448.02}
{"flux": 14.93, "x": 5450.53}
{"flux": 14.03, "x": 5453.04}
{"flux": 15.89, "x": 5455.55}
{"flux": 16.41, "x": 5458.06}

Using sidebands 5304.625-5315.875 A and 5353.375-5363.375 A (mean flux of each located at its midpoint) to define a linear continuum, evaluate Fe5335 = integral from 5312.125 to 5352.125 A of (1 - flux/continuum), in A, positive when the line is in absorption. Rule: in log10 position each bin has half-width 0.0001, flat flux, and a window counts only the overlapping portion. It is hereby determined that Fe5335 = 4.5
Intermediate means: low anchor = 17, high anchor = 17.2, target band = 15.2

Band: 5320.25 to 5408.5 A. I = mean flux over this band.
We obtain 15.3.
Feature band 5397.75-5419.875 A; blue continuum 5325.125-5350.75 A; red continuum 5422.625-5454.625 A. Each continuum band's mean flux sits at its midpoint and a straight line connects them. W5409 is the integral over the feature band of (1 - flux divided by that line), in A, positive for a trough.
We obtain 0.44 A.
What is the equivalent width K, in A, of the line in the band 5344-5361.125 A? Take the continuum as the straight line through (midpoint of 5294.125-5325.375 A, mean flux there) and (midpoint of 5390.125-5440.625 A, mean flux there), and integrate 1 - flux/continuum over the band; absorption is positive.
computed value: -0.8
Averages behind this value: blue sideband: 15.8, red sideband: 15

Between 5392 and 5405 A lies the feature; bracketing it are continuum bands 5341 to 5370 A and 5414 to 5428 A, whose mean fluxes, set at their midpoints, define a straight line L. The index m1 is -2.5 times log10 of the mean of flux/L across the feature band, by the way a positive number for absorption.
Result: 0.05 mag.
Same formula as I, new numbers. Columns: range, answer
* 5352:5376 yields 16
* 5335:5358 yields 15.6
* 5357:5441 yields 15.4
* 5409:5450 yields 15.3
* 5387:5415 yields 14.4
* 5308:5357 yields 15.5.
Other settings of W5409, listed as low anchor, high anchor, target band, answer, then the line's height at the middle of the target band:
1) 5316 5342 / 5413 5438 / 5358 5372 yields -1.0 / 15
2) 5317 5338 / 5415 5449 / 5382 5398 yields 0.1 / 15.2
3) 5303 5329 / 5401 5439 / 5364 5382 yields 0.2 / 15.5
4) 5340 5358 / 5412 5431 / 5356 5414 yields 1.7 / 15.8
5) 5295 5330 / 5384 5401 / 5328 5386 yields -0.8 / 15.4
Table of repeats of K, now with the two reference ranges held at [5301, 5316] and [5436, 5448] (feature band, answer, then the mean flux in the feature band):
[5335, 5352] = 1.18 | 15.2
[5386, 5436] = 3.10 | 14.9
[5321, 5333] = 1.55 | 14.3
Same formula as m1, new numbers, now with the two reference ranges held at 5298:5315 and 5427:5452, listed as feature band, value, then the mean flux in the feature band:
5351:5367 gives -0.06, 16.9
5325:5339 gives 0.10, 14.8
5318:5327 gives 0.12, 14.6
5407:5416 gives 0.07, 14.5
